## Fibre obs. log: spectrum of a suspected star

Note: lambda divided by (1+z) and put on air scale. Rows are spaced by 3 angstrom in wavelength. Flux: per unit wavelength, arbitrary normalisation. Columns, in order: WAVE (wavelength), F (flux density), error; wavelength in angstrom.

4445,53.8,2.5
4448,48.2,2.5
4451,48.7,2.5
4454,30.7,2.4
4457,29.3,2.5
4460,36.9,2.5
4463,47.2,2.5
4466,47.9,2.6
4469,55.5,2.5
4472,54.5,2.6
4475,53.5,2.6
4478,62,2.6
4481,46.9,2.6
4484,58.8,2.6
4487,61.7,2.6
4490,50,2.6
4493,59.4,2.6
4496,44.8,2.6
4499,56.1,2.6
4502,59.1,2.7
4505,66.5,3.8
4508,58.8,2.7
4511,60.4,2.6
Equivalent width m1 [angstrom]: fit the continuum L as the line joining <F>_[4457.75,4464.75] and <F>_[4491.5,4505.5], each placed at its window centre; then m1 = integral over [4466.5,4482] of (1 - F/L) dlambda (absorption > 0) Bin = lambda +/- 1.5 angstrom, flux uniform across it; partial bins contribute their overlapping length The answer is -2.7 angstrom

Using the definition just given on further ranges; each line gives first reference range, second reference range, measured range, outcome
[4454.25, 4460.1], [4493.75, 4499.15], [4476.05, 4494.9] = -4.72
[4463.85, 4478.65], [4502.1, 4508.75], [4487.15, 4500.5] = 1.33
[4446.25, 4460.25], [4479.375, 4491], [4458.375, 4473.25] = -0.88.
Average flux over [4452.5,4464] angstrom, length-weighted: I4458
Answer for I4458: 35.5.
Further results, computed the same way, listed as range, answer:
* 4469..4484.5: 54.9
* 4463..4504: 54.5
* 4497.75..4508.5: 60.3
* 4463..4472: 51.4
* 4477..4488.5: 57.1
